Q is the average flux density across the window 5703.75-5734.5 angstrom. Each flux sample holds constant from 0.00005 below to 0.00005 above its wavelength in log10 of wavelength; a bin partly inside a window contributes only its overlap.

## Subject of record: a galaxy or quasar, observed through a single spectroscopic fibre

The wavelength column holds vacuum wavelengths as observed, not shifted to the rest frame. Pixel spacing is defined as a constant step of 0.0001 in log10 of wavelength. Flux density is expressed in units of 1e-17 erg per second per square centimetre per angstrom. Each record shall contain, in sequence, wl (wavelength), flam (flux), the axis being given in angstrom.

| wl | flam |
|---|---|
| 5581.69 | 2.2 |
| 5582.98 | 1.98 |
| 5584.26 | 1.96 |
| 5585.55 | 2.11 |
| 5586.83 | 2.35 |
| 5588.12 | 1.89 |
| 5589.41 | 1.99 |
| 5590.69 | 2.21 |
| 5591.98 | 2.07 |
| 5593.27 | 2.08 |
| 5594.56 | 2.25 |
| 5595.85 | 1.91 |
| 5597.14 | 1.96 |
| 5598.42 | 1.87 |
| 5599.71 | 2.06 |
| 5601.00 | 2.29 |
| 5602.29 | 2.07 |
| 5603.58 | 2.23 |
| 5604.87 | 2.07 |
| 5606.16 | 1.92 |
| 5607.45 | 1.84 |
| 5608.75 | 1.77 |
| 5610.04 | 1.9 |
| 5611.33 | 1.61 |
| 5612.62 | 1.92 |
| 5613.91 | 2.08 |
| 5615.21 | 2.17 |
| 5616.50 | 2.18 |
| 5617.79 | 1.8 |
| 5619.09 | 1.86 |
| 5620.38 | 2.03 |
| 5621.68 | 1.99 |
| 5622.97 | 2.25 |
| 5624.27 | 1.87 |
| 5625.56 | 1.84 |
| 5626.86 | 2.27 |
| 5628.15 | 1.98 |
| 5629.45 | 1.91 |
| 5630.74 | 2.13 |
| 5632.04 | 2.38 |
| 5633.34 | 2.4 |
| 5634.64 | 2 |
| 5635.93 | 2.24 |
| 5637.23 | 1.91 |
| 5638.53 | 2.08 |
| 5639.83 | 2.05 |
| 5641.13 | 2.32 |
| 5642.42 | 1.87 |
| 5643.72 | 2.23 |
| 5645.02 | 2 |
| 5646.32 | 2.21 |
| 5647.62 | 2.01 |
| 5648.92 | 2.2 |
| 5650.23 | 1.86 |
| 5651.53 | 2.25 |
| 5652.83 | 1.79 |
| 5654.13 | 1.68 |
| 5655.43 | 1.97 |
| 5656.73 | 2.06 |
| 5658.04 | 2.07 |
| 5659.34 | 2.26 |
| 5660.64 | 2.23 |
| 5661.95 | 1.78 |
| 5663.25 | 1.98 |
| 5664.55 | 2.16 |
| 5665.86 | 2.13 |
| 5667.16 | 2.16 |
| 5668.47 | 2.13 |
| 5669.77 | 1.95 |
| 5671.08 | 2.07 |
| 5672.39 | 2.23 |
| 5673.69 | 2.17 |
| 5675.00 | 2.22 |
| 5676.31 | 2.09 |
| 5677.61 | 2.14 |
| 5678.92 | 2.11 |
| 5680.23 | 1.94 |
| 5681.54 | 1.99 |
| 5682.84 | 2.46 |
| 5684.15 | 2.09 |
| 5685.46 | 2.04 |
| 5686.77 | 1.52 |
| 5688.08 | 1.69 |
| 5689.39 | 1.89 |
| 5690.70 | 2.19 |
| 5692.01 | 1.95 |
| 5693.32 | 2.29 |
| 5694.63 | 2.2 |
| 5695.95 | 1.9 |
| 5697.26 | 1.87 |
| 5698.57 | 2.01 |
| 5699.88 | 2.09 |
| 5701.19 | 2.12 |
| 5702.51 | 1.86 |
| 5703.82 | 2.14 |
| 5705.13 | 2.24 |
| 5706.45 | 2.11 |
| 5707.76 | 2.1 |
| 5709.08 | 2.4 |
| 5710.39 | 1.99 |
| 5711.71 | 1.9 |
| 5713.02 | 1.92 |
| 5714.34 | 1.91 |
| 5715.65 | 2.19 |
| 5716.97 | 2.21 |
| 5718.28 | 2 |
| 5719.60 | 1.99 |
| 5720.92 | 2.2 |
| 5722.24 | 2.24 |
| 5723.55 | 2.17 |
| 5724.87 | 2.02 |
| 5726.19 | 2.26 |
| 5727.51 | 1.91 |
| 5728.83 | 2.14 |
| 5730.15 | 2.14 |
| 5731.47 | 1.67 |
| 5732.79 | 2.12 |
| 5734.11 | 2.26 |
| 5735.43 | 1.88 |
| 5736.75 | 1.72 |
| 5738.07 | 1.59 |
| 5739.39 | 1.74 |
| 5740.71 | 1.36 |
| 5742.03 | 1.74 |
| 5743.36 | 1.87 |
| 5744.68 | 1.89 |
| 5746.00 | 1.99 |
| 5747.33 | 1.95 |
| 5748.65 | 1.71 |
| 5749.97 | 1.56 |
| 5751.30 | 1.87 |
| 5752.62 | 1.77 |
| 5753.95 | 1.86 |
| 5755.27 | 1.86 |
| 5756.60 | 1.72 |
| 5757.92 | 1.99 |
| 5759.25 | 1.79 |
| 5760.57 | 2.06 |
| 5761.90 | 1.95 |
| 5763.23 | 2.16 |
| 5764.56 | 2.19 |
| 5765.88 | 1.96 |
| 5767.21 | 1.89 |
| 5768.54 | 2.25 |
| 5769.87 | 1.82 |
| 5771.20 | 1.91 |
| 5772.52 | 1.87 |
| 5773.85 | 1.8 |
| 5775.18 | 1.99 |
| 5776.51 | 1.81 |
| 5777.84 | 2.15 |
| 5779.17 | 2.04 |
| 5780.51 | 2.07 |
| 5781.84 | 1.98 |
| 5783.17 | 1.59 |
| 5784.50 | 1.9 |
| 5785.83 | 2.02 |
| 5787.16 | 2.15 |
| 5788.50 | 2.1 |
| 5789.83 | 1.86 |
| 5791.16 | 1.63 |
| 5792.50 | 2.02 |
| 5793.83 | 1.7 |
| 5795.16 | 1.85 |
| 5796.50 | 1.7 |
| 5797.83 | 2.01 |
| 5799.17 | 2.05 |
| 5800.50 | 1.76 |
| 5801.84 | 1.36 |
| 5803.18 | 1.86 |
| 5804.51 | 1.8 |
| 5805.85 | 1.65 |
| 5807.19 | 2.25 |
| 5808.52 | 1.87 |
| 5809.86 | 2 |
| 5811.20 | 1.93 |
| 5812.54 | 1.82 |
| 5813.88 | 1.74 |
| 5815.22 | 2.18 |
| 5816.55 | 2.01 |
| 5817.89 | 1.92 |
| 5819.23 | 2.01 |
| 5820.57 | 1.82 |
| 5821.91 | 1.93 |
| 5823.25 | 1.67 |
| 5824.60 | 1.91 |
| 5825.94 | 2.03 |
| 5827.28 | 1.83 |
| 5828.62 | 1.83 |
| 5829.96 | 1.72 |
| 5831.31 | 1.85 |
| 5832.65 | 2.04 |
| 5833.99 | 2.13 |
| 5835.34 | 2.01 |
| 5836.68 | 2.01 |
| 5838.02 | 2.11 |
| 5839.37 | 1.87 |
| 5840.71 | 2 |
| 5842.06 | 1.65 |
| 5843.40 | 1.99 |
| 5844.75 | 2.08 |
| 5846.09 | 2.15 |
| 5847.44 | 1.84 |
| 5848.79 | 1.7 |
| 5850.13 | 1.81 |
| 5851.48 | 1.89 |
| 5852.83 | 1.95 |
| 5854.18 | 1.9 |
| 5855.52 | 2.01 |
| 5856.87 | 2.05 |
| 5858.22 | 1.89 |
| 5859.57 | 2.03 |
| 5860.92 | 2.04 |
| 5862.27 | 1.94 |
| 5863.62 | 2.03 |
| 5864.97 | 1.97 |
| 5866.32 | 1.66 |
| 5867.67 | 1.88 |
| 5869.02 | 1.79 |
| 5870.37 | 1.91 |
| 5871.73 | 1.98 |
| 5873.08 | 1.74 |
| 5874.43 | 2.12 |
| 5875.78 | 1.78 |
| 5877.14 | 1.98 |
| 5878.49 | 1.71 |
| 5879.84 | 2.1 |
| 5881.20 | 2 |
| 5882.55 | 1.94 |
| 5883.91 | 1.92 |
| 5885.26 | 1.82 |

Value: 2.09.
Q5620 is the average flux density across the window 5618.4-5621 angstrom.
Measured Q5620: 1.94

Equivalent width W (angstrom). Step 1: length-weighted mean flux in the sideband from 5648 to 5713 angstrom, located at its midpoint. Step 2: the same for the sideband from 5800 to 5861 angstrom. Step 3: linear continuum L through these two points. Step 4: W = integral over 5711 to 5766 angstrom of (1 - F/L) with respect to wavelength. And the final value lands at 1.6 angstrom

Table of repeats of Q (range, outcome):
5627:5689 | 2.07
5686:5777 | 1.96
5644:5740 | 2.04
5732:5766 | 1.87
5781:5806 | 1.85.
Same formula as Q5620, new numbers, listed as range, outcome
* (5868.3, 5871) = 1.85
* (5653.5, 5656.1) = 1.83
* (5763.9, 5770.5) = 2.02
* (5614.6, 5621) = 2.01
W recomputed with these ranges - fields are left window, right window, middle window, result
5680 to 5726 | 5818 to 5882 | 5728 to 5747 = 1.5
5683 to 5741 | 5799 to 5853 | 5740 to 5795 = 1.7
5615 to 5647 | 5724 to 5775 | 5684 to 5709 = -0.5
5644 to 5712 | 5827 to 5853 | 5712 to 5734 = -0.5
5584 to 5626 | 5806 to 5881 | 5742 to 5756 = 1.0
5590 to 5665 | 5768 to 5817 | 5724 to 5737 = -0.5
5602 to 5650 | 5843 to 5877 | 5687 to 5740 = -0.8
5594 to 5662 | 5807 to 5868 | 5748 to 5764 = 0.9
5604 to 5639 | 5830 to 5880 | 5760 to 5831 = 1.5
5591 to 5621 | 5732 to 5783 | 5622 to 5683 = -3.6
